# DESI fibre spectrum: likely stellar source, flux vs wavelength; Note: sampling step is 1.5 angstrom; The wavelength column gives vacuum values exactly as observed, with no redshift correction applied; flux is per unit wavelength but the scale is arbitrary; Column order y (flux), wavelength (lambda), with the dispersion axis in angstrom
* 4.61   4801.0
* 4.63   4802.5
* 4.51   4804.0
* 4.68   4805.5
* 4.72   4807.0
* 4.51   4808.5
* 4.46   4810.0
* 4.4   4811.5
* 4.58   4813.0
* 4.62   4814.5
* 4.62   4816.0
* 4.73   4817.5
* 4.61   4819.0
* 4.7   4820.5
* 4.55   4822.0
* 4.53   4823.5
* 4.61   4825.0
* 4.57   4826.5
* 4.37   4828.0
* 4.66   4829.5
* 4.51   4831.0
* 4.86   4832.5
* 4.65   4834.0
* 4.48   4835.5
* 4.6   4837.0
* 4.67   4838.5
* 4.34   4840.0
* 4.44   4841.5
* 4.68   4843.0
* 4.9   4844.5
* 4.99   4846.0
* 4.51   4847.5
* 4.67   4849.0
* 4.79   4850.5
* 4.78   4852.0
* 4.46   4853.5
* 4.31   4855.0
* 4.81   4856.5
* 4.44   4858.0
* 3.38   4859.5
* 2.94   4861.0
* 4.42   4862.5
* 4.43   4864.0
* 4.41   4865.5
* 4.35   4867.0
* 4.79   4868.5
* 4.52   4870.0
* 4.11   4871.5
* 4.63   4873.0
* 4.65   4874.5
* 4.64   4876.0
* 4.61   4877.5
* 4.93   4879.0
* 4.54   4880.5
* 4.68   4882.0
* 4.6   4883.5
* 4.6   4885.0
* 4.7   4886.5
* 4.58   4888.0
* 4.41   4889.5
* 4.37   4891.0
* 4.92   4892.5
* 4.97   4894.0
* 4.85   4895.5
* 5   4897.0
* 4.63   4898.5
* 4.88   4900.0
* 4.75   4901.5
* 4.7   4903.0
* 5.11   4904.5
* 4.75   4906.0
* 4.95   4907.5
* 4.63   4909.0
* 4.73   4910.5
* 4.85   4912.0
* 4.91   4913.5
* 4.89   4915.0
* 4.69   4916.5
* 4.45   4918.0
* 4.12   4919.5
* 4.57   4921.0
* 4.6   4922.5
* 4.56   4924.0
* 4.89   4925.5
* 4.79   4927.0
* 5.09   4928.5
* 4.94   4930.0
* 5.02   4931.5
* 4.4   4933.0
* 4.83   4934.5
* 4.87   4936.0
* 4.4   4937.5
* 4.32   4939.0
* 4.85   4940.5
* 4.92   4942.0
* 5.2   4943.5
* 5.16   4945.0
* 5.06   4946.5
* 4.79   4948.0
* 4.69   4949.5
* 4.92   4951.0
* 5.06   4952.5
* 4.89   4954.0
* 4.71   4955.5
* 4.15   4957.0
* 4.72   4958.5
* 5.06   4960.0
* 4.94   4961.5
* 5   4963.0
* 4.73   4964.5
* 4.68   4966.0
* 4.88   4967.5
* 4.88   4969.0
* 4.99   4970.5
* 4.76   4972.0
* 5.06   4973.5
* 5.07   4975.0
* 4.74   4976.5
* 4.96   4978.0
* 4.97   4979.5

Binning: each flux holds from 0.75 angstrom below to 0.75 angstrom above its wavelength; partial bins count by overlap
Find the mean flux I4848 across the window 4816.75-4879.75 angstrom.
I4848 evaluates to 4.52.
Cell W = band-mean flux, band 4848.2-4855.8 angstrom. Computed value 4.6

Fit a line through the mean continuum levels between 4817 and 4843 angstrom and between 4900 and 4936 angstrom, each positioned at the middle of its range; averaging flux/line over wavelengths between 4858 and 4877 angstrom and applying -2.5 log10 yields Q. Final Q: 0.09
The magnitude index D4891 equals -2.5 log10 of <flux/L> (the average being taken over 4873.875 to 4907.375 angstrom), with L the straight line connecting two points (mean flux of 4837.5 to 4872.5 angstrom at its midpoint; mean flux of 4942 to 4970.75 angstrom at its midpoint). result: -0.03 mag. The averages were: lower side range 4.44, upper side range 4.87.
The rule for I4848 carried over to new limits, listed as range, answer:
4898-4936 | 4.75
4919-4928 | 4.62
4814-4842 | 4.59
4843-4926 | 4.61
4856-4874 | 4.27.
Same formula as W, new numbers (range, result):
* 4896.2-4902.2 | 4.82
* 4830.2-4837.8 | 4.62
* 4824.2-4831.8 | 4.55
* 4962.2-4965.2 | 4.87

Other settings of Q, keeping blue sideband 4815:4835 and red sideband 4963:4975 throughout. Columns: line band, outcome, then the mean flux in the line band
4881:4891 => 0.03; 4.58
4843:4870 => 0.05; 4.44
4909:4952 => 0.01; 4.77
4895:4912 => -0.01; 4.82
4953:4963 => 0.02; 4.77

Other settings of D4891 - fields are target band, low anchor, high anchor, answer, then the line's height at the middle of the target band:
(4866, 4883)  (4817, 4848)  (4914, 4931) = 0.02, 4.65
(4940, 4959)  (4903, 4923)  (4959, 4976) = 0.00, 4.84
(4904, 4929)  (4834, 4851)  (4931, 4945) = 0.00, 4.74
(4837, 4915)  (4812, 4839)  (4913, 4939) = 0.01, 4.65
